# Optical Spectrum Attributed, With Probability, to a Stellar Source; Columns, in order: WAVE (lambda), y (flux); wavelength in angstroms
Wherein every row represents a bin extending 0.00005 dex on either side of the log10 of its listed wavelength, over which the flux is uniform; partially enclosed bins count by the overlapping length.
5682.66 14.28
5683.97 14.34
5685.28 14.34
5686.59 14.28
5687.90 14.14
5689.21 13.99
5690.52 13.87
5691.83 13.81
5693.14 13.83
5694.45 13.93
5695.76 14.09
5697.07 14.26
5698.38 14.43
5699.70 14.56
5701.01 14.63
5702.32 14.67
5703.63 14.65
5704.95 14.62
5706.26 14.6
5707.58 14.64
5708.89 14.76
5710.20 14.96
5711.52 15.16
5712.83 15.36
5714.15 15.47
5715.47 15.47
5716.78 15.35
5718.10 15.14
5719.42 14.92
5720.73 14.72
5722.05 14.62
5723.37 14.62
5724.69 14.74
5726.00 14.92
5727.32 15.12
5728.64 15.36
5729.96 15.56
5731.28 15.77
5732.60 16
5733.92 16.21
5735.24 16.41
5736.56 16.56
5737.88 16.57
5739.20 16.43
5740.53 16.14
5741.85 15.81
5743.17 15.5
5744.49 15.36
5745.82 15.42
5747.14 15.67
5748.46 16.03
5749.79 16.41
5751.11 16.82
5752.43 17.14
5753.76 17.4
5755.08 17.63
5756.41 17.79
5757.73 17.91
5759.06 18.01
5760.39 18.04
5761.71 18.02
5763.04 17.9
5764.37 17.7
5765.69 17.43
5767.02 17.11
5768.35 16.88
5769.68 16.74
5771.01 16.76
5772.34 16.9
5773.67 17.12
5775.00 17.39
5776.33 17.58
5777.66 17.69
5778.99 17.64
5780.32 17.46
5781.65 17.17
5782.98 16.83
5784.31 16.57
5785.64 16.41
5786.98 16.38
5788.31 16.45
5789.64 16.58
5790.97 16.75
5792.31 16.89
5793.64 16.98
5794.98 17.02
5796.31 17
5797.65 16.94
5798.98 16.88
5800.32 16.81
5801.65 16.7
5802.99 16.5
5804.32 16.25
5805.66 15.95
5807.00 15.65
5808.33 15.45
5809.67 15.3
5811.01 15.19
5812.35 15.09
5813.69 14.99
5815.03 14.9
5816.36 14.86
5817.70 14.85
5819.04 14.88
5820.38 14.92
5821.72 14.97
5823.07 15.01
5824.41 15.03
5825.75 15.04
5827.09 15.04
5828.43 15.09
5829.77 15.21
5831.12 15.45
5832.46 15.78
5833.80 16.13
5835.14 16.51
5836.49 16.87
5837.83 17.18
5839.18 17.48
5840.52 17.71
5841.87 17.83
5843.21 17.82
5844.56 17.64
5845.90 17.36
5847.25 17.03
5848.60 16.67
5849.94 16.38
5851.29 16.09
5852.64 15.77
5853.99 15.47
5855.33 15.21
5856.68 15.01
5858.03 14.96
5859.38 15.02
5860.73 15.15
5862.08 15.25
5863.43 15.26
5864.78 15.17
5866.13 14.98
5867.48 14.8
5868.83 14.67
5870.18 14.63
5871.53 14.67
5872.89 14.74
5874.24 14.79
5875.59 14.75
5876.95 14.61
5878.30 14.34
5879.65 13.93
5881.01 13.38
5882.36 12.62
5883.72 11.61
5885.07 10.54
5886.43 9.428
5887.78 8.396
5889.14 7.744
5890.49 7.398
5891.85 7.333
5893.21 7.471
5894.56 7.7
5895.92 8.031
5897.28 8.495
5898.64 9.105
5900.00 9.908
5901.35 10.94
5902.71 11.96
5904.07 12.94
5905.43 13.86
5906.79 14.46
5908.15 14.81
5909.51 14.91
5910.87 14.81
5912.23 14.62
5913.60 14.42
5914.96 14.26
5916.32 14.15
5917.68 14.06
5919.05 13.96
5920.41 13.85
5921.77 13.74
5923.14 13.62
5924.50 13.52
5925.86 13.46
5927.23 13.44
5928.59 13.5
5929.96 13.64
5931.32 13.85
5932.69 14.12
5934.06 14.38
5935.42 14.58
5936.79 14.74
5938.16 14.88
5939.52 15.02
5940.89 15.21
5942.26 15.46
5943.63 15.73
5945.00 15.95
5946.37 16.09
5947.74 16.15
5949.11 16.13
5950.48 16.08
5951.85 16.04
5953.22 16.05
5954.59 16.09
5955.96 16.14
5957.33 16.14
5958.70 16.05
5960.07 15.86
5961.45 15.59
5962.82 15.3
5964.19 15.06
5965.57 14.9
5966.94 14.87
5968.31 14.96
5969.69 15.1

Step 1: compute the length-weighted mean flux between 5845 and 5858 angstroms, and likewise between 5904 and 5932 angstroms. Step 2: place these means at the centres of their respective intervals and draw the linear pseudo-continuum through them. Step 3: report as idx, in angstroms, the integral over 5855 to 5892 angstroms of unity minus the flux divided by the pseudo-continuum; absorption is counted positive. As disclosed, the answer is 5.2 angstroms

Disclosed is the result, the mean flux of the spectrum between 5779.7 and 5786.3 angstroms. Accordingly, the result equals 16.9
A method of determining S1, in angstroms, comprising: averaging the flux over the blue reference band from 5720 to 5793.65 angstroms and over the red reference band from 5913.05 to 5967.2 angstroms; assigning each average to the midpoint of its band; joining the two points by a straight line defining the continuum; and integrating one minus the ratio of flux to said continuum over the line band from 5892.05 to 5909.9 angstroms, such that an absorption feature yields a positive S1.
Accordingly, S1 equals 5.02 angstroms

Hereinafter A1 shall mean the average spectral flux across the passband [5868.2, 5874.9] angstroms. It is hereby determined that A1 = 14.7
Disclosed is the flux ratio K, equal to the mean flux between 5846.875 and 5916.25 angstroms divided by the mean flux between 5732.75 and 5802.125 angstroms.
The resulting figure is 0.78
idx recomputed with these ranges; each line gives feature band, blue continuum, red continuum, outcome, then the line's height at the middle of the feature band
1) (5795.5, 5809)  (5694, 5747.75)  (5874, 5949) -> -2.07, 14.2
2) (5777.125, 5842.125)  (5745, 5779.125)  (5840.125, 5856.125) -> 2.97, 16.9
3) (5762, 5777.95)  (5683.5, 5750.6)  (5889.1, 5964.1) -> -2.77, 14.7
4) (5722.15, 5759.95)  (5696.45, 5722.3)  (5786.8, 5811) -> -1.85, 15.4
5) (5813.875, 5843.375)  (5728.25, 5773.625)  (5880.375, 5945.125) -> -2.17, 14.7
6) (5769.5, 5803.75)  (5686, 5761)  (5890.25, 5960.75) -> -4.68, 14.9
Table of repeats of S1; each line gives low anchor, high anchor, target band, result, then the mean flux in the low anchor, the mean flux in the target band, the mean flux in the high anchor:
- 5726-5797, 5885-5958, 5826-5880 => -3.5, 16.7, 15.7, 13.2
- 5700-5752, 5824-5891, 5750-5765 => -2.3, 15.4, 17.6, 14.8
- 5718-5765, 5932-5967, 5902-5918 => 1.6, 16.2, 14.1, 15.5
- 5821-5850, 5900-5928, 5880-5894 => 4.7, 16.3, 9.68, 13.7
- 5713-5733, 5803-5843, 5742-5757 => -1.1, 15.2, 16.4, 15.7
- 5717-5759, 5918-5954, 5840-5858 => -1.5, 16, 16.5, 14.7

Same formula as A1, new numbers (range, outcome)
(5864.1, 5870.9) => 14.9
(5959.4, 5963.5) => 15.6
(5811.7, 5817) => 15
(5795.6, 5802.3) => 16.9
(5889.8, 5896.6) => 7.59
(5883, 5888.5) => 9.99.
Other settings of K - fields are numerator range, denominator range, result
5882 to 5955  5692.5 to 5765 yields 0.83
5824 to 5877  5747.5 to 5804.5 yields 0.92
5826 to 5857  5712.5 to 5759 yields 1.03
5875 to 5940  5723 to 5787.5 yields 0.75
